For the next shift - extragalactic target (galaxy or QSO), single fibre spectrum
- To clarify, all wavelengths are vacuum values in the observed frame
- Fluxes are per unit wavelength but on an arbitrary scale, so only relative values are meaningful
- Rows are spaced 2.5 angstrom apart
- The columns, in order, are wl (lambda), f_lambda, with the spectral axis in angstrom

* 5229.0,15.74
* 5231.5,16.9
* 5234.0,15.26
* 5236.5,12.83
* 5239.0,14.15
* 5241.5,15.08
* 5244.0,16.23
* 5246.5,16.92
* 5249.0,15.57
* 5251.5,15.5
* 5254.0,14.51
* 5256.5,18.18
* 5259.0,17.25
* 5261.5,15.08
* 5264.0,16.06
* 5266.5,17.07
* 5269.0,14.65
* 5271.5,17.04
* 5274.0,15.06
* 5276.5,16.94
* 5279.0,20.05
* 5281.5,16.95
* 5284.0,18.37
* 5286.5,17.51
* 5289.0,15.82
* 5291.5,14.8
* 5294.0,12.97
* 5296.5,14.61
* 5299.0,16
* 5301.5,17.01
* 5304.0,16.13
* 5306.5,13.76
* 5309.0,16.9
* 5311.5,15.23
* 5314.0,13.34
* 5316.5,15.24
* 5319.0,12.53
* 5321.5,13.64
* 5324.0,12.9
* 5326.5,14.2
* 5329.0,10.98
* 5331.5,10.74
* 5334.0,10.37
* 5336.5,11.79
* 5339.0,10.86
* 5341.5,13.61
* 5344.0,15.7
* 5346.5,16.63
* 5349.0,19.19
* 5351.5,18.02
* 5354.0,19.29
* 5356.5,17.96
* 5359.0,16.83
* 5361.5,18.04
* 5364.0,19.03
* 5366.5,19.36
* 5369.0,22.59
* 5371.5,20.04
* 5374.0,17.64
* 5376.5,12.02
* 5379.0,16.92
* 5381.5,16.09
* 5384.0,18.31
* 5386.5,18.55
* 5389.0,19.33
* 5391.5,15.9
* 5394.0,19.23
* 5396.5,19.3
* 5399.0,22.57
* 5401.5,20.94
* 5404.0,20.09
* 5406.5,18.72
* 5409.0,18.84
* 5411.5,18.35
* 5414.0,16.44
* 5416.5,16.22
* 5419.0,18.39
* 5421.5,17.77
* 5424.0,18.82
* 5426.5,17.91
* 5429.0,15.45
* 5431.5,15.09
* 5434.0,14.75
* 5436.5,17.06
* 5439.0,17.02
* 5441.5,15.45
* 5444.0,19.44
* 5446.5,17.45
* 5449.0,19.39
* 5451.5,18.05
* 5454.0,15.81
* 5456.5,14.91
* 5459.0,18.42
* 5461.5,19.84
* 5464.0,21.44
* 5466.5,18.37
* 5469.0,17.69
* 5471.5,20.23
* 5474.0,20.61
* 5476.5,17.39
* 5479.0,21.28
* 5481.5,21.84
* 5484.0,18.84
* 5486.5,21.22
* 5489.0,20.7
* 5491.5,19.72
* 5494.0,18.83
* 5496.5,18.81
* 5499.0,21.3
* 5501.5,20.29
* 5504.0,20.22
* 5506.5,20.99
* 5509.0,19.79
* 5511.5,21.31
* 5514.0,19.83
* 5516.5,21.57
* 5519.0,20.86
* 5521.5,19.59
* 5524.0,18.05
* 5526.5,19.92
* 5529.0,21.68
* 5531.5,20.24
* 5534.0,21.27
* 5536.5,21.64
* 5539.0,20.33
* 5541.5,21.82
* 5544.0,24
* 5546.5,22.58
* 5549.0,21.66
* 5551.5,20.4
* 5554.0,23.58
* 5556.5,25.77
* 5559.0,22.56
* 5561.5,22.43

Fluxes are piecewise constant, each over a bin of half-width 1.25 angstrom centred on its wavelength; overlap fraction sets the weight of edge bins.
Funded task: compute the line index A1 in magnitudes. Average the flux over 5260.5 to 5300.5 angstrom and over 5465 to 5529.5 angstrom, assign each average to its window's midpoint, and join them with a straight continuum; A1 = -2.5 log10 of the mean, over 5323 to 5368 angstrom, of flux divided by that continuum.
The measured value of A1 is 0.13 mag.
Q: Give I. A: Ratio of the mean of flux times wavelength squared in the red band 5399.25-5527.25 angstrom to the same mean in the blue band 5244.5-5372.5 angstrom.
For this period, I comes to 1.3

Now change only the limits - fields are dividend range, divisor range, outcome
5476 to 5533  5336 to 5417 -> 1.19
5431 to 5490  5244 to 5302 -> 1.22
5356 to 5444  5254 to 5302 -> 1.15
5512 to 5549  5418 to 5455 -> 1.26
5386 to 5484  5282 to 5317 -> 1.24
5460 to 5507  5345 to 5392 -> 1.16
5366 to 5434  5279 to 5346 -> 1.30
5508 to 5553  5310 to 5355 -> 1.60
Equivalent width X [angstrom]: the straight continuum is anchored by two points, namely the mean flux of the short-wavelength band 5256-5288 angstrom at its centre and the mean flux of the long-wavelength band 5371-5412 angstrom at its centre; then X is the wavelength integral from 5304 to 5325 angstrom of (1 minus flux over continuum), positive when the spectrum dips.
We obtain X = 3.73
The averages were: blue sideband 16.9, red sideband 18.4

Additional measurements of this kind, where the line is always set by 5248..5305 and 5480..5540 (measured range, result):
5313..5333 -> 4.9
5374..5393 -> 1.4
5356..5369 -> -0.7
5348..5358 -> -0.6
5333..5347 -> 3.5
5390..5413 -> -1.1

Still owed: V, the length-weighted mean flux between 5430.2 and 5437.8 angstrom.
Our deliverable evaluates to 15.6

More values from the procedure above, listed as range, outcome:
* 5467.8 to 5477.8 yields 19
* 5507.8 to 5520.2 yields 20.7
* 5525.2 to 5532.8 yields 20.6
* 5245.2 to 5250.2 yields 16.3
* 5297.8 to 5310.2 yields 16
